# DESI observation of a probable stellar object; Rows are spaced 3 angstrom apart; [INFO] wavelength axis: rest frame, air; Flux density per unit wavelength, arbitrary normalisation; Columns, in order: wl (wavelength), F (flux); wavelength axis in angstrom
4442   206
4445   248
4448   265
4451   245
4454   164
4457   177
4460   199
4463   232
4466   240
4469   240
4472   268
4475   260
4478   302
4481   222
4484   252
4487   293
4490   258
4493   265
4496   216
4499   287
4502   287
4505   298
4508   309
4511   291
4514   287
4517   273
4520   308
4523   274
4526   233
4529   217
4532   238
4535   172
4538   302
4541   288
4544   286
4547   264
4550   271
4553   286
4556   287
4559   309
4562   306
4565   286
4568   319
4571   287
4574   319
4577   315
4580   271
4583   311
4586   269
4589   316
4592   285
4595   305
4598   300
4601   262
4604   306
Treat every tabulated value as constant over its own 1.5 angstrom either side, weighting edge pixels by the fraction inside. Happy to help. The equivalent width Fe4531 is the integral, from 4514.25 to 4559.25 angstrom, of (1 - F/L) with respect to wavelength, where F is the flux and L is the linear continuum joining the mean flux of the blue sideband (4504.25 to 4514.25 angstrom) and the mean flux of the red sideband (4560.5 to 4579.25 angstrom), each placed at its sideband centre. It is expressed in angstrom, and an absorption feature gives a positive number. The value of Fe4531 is 5.06 angstrom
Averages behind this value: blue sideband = 297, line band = 267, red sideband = 304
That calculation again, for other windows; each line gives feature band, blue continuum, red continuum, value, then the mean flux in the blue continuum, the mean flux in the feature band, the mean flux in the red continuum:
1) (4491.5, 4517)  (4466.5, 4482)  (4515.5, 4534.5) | -2.5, 258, 280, 253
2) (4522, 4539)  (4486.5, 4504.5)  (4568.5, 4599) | 2.6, 268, 236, 298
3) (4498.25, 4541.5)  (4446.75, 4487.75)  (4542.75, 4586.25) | -0.4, 239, 270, 293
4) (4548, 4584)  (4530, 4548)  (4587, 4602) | -2.8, 257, 297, 294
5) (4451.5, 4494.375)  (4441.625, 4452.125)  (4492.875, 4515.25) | 3.4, 245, 241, 281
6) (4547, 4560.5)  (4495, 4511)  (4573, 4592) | 0.3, 282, 286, 298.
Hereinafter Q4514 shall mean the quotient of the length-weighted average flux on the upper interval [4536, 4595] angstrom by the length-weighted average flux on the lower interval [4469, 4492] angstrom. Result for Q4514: 1.11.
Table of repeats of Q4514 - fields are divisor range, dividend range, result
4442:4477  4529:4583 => 1.22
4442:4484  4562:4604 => 1.26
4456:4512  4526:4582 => 1.08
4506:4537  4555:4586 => 1.15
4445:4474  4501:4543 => 1.19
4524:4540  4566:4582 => 1.28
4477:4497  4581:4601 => 1.14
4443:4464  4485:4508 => 1.26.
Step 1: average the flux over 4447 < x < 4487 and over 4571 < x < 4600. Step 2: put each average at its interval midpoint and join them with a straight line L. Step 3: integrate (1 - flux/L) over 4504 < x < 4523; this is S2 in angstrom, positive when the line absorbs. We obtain -2.29 angstrom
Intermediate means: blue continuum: 238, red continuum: 298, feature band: 293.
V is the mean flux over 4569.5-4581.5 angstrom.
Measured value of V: 298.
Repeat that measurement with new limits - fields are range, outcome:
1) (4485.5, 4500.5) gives 264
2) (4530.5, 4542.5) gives 250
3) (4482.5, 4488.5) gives 272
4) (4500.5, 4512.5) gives 296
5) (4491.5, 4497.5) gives 240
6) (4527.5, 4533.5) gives 228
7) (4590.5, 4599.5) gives 297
